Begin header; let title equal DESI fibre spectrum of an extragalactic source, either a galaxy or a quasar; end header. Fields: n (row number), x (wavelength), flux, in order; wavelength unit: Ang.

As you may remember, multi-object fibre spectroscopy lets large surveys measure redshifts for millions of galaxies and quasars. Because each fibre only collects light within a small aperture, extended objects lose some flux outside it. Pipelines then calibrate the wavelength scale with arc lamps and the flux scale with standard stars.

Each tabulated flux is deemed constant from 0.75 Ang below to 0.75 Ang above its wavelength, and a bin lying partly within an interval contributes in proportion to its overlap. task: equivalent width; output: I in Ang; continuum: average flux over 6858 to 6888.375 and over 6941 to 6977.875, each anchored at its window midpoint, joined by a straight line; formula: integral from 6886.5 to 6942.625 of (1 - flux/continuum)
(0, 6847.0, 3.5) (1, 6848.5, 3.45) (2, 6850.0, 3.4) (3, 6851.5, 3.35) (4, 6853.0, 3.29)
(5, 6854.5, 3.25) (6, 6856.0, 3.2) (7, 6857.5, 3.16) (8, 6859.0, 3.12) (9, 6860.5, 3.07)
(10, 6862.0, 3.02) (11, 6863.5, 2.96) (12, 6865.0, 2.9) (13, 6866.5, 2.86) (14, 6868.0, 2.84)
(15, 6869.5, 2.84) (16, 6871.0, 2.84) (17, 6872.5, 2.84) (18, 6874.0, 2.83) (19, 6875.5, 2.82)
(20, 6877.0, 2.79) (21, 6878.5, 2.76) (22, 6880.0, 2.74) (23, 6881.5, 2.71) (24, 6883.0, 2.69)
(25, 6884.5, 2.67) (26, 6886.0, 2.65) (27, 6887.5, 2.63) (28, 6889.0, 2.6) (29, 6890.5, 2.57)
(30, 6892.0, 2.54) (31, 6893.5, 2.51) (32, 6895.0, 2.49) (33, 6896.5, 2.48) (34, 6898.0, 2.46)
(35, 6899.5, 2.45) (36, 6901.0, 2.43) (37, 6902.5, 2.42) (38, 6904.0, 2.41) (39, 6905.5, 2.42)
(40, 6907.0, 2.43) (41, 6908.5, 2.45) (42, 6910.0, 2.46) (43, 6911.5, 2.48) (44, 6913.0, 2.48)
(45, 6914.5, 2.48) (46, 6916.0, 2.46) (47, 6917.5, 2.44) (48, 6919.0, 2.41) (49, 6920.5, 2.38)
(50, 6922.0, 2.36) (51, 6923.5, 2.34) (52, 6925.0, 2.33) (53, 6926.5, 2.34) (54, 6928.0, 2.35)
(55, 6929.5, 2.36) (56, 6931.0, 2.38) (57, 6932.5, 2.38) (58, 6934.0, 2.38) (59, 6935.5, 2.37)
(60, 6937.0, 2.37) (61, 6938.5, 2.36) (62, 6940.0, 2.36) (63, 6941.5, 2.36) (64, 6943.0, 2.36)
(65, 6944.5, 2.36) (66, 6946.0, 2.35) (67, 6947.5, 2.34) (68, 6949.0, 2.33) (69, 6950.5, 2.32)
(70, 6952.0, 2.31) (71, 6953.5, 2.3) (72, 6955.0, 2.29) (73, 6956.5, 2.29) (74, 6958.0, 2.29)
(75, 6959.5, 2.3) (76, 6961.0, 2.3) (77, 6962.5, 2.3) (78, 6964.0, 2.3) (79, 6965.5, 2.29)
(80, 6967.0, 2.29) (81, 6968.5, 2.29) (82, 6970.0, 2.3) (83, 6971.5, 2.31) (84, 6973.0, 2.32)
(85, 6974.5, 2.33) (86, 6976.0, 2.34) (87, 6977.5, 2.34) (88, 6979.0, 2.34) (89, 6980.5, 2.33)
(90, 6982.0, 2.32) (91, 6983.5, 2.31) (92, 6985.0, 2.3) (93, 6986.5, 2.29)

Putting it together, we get 3.3 Ang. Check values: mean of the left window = 2.83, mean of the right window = 2.32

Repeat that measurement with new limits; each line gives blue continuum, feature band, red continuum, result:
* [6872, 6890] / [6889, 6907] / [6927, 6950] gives 0.98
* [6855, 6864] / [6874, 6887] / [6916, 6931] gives 0.58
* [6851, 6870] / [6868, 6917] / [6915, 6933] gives 2.30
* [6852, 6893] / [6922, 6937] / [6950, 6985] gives 1.00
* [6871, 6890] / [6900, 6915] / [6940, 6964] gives 0.75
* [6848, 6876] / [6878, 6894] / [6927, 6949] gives 1.09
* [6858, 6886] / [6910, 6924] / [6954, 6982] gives 0.90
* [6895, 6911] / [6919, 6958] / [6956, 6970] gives 0.14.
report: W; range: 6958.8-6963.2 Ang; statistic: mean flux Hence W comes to 2.3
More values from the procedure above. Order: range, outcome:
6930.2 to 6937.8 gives 2.38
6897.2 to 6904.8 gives 2.43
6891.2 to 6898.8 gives 2.5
